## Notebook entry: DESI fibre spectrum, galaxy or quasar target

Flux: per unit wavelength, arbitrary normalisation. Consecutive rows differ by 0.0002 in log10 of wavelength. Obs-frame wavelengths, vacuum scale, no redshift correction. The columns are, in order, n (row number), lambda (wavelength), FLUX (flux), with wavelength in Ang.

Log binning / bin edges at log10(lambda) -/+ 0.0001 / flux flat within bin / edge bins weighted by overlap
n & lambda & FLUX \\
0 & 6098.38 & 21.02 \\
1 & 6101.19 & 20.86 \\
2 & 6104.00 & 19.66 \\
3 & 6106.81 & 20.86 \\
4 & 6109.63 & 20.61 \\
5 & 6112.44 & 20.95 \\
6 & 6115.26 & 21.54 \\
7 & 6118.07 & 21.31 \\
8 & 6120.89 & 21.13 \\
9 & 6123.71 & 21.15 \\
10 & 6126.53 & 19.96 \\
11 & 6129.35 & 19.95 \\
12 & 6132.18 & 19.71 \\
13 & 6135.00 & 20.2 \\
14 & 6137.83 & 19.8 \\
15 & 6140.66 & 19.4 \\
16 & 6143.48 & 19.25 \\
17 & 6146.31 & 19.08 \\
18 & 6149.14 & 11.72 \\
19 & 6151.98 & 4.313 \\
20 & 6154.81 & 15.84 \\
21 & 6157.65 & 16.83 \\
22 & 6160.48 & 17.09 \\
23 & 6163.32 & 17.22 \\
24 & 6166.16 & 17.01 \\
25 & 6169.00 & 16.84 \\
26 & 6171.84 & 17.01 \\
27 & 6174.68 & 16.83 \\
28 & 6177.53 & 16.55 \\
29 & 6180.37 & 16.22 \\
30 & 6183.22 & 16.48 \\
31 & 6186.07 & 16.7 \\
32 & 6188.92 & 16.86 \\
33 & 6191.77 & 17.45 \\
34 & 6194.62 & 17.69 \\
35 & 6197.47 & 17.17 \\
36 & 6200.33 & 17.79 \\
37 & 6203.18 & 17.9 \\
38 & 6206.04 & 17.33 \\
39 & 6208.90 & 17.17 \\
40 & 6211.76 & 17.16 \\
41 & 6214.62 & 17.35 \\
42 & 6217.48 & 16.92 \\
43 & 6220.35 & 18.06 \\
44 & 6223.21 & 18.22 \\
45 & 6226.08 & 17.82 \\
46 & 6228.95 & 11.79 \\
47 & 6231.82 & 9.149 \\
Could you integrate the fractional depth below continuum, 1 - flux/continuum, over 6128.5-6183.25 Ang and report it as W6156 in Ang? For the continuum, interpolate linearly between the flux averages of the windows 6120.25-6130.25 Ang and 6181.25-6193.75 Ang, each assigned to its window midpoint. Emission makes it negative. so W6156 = 5.5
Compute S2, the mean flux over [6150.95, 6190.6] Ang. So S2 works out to 16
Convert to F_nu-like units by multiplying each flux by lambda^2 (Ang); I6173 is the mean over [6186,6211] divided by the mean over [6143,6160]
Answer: 1.23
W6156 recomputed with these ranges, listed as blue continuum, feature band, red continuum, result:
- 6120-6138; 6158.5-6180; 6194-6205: 2.14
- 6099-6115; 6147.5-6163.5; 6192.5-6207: 4.52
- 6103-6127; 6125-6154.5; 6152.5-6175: 2.19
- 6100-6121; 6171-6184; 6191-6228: 1.37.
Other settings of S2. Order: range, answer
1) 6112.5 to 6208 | 17.7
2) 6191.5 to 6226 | 17.5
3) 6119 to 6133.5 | 20.4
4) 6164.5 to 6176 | 16.9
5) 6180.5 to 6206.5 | 17.2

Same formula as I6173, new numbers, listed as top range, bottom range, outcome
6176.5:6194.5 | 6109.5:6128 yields 0.82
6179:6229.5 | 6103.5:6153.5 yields 0.93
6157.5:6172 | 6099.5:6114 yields 0.84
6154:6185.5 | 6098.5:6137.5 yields 0.83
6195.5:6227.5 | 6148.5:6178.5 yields 1.17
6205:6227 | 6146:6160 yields 1.34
